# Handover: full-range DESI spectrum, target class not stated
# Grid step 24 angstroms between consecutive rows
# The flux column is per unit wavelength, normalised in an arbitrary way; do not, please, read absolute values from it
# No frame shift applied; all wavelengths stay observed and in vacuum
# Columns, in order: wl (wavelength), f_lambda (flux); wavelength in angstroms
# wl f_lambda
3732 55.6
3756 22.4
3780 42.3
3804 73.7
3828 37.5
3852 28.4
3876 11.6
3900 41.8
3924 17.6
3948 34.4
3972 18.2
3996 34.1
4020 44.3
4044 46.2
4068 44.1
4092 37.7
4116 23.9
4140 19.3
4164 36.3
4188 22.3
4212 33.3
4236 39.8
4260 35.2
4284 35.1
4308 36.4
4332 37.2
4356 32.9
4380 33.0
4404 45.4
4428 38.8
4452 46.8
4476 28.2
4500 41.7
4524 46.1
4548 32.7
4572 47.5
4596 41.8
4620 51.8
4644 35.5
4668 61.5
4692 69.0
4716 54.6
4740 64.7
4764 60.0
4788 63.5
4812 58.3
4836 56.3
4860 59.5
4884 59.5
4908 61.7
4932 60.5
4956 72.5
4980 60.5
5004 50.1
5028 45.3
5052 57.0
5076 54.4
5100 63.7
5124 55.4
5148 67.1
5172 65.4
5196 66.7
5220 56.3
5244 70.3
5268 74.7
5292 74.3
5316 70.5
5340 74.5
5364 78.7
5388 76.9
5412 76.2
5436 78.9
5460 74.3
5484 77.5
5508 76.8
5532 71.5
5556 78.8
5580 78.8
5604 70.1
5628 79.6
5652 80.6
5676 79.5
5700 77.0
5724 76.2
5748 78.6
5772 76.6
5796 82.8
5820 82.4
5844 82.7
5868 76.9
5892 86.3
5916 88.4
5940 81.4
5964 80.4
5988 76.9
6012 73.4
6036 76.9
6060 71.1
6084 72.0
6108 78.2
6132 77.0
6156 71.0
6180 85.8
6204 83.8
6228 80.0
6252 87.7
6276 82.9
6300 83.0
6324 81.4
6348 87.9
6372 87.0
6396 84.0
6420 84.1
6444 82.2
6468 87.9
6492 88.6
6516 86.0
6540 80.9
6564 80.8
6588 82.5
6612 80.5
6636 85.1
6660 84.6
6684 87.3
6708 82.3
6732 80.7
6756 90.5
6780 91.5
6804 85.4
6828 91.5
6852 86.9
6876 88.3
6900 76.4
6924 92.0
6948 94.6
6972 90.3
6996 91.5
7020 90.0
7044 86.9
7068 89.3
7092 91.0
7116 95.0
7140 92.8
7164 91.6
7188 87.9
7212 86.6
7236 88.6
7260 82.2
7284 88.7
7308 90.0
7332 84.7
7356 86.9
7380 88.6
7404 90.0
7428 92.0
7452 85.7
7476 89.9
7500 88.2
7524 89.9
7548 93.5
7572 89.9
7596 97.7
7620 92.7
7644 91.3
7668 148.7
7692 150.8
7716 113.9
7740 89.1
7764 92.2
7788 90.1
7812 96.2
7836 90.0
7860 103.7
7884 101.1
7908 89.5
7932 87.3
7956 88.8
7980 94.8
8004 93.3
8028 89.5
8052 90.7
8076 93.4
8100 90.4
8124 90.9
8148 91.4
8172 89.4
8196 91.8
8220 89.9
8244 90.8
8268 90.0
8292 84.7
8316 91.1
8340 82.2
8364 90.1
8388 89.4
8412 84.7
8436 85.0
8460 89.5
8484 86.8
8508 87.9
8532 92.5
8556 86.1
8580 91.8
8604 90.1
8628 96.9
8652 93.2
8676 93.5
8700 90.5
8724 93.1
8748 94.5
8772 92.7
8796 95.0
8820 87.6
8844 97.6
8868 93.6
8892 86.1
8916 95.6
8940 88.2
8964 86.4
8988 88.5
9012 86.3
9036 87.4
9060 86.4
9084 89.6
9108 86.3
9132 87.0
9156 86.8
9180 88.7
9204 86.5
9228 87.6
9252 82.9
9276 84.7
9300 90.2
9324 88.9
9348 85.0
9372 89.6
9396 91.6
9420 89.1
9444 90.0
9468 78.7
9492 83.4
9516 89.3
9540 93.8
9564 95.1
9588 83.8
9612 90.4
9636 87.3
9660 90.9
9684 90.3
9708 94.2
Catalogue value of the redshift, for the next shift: 0.170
